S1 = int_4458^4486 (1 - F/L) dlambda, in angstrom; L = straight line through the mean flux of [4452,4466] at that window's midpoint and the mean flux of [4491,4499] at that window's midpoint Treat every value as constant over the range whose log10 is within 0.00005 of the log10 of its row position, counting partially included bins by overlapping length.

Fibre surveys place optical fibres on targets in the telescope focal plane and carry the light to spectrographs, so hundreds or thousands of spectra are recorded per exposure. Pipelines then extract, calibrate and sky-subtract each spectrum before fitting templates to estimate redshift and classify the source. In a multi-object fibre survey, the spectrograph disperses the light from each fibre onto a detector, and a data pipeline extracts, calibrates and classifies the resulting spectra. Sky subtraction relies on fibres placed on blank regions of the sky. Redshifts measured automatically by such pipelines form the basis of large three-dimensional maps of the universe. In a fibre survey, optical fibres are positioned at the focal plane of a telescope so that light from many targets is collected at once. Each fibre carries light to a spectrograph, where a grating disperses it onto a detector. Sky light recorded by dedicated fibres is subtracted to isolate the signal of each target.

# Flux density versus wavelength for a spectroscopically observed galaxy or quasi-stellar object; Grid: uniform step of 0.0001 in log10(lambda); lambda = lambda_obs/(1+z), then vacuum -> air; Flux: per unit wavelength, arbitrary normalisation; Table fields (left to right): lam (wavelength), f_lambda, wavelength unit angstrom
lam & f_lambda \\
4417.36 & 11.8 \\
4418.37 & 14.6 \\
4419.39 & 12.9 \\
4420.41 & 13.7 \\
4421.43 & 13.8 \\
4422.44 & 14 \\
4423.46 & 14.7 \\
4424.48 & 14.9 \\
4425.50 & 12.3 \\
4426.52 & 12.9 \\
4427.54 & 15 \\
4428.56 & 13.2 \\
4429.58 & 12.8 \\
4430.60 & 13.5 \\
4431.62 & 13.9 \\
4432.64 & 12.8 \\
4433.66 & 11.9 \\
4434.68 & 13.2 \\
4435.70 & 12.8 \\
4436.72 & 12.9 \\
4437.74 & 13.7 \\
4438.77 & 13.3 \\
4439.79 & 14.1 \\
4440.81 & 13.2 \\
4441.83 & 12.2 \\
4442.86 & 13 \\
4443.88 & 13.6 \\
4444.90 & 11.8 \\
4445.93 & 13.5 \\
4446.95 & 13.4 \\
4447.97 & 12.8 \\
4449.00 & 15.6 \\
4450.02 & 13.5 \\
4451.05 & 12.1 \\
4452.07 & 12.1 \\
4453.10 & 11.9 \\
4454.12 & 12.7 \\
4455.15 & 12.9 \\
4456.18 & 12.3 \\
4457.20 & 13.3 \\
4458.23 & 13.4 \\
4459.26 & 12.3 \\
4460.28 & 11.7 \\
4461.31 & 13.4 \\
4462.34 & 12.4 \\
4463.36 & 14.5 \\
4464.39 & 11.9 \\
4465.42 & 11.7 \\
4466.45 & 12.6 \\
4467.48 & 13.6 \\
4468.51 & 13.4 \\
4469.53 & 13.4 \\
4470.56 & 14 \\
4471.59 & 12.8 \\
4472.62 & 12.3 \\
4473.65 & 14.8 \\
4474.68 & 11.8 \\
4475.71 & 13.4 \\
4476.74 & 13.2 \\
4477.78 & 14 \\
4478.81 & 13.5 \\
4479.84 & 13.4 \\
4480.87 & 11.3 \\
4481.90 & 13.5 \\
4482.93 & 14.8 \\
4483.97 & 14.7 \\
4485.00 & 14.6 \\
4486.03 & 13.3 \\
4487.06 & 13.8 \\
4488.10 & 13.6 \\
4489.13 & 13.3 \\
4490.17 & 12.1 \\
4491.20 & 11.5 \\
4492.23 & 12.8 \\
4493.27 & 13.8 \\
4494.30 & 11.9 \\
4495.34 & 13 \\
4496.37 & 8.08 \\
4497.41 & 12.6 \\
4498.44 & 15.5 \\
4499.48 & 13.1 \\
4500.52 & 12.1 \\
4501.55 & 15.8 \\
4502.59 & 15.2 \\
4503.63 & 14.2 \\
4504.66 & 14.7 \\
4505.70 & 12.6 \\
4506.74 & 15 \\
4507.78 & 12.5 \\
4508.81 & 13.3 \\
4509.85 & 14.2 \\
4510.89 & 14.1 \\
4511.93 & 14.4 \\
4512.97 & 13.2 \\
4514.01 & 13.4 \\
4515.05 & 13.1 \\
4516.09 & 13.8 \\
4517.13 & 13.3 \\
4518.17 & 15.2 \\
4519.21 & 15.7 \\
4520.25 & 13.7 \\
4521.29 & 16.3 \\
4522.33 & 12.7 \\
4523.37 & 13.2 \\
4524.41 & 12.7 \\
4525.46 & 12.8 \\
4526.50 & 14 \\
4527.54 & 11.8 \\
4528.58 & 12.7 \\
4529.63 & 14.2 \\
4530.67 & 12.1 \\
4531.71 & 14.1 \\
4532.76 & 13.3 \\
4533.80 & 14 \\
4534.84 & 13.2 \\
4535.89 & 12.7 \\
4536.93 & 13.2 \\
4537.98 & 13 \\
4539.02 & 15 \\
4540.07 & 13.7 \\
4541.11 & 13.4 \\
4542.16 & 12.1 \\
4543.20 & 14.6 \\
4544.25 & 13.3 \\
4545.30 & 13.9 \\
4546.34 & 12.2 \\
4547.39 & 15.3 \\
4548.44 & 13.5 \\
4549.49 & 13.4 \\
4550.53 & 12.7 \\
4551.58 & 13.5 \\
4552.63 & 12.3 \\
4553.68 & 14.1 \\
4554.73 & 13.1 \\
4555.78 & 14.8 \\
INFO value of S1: -1.4 angstrom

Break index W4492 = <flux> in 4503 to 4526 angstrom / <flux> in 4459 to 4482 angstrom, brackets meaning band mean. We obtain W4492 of 1.06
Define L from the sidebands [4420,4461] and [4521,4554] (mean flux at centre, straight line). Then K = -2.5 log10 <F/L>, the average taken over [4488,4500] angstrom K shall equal 0.06 mag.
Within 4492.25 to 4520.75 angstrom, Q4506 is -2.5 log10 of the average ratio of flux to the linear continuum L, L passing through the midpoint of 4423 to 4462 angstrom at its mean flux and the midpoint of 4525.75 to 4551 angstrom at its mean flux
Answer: -0.02 mag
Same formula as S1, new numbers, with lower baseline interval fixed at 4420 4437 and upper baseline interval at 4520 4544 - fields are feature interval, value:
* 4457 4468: 0.5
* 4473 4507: 0.2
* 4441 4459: 0.7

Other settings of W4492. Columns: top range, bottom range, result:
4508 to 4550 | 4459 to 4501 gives 1.04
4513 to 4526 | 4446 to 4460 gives 1.07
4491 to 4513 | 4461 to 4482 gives 1.02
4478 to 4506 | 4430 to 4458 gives 1.02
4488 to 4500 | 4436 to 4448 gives 0.96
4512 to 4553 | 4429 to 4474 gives 1.04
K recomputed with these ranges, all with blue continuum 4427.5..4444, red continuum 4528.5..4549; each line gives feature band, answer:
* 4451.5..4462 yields 0.05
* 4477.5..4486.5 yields -0.03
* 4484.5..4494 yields 0.01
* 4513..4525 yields -0.04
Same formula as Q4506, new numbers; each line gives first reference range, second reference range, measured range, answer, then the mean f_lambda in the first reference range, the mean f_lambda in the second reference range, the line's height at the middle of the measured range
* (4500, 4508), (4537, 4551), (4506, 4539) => 0.02 mag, 14.1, 13.5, 13.8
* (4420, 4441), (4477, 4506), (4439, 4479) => 0.03 mag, 13.5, 13.3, 13.4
